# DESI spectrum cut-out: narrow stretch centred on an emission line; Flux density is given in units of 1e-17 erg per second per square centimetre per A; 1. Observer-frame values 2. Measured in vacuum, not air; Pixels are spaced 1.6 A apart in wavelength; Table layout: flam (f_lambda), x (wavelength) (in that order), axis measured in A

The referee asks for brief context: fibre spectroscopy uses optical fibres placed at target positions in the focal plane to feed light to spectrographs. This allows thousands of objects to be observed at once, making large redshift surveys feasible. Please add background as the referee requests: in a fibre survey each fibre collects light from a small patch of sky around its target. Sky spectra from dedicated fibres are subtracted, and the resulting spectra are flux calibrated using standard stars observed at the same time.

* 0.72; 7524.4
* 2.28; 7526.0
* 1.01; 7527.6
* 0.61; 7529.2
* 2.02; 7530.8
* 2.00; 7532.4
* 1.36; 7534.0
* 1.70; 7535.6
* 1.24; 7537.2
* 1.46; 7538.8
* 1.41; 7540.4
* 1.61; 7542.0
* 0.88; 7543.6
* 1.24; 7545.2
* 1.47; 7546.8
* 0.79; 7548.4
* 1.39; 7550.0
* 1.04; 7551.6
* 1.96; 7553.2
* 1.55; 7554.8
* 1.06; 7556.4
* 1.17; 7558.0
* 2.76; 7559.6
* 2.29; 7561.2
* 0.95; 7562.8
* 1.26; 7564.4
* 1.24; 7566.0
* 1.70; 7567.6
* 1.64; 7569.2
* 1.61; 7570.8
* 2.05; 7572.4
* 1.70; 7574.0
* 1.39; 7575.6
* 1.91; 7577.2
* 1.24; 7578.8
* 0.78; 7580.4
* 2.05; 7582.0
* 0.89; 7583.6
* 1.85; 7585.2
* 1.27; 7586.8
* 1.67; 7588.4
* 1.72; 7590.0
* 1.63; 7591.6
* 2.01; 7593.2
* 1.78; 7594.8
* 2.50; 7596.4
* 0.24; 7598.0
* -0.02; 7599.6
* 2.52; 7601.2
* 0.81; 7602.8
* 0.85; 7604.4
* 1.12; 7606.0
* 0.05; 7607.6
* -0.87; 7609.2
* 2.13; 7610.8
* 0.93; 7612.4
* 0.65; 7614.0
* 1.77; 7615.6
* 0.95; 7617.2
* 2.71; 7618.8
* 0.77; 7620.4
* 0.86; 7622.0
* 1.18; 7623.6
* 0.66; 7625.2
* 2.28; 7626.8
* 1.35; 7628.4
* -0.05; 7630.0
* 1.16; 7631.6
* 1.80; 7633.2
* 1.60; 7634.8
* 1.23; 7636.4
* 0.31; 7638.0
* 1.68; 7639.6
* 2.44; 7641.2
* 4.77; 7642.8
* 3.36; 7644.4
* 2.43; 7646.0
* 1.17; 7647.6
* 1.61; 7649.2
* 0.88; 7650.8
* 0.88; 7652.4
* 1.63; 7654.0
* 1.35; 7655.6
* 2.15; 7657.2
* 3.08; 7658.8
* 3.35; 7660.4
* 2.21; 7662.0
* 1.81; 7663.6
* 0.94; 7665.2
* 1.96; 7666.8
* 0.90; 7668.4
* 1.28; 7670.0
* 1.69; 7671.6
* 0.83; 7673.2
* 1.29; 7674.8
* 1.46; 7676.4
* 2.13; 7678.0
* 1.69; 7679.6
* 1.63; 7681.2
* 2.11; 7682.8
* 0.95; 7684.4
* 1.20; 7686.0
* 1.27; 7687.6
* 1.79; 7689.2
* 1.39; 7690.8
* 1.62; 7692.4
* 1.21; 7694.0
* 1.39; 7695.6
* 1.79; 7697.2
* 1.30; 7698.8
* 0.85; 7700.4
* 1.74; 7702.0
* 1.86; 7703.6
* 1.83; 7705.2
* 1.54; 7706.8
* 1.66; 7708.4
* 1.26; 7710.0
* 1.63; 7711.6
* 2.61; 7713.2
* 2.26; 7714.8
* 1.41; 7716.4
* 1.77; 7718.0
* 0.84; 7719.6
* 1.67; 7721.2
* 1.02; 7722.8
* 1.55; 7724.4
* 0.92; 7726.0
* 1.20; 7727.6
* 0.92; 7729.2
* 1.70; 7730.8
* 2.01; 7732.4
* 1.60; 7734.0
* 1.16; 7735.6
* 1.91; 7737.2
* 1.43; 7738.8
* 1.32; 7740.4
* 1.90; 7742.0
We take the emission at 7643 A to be [S II] 6716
